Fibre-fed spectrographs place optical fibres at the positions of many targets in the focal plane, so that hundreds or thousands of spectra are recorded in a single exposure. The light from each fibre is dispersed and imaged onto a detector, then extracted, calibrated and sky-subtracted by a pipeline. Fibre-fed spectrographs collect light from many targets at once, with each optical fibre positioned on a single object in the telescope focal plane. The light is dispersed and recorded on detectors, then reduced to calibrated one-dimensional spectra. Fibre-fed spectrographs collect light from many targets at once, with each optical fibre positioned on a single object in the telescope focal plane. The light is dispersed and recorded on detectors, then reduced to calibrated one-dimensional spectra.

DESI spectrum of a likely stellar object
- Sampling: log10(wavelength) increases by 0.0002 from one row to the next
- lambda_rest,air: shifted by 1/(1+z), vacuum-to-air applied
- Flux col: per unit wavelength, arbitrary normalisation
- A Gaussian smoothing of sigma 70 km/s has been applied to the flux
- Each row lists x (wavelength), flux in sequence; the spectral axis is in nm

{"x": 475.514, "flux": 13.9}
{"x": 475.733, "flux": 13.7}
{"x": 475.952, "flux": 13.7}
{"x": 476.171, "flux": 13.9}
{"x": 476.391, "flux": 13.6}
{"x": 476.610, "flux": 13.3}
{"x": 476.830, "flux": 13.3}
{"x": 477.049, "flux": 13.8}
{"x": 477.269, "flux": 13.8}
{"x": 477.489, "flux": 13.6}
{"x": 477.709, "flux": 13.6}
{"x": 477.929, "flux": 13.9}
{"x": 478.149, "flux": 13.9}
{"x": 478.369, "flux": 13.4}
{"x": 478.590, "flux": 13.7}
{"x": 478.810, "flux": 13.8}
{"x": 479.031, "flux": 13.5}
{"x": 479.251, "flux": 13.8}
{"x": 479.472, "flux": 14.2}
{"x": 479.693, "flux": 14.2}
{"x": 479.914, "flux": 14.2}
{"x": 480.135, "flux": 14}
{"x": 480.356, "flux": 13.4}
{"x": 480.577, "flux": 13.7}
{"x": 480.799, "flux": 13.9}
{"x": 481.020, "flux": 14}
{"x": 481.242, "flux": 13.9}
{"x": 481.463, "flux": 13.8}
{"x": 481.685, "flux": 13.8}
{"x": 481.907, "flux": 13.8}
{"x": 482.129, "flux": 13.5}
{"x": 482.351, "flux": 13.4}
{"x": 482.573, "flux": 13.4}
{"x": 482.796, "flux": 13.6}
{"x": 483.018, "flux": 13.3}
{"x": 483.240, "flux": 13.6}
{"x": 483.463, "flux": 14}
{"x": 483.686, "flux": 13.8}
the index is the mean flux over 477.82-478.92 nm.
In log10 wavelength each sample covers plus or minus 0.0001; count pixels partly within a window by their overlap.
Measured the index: 13.7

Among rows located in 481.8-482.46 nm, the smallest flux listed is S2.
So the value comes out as 13.4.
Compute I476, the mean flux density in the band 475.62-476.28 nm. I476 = 13.8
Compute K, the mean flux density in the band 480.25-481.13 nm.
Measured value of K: 13.8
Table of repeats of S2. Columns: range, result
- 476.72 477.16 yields 13.3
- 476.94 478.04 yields 13.6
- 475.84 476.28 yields 13.7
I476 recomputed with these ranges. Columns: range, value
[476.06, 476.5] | 13.7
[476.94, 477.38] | 13.8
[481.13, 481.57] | 13.9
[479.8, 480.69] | 13.8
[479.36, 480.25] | 14.1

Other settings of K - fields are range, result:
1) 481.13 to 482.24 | 13.8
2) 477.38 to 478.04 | 13.7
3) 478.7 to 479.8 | 13.9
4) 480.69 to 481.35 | 13.9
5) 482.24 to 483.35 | 13.5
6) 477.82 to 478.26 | 13.9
